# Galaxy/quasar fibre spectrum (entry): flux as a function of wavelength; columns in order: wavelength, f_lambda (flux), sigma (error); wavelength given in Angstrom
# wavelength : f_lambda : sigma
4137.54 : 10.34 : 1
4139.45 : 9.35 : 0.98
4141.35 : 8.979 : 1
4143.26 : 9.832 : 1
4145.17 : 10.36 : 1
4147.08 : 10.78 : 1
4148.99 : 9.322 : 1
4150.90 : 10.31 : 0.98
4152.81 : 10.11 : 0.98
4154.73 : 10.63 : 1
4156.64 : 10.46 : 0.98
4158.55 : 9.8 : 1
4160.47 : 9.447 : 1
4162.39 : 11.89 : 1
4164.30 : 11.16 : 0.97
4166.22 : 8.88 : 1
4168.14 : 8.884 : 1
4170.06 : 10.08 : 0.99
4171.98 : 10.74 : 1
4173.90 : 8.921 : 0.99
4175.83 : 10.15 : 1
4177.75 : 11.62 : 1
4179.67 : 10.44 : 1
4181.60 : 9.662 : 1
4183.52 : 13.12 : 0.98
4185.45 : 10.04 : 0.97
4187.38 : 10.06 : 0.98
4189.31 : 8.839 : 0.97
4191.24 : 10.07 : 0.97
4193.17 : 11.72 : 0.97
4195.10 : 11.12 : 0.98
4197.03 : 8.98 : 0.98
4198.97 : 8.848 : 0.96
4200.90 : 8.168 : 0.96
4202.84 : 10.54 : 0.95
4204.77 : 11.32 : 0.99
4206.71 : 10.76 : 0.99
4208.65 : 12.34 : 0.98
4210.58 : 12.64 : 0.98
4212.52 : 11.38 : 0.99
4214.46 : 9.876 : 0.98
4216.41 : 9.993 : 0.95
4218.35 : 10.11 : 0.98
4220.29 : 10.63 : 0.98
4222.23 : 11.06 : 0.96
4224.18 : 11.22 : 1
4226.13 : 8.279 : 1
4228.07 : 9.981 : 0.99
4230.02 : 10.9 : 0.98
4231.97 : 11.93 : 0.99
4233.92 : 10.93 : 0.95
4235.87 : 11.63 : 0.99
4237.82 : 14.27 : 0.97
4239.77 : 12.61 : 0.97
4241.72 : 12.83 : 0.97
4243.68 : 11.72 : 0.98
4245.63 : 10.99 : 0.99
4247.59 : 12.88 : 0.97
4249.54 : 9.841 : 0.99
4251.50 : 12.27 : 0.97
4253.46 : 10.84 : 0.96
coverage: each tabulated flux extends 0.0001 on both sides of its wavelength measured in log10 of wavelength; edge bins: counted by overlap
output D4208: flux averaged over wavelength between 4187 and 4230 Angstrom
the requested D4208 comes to 10.4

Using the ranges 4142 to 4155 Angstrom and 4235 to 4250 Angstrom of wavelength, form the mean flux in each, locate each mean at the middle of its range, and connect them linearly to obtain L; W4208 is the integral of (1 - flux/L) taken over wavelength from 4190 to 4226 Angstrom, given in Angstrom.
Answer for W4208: 2.8 Angstrom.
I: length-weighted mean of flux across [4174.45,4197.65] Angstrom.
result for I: 10.5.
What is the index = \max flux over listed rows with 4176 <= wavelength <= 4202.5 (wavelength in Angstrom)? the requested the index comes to 13.12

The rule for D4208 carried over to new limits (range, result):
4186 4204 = 9.84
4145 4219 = 10.3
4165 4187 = 10.2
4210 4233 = 10.6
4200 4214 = 11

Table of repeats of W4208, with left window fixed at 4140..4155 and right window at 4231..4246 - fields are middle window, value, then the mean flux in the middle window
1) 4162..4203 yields 2.53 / 10.1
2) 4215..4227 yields 1.56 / 10.2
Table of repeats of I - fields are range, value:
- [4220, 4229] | 10.2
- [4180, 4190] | 10.4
